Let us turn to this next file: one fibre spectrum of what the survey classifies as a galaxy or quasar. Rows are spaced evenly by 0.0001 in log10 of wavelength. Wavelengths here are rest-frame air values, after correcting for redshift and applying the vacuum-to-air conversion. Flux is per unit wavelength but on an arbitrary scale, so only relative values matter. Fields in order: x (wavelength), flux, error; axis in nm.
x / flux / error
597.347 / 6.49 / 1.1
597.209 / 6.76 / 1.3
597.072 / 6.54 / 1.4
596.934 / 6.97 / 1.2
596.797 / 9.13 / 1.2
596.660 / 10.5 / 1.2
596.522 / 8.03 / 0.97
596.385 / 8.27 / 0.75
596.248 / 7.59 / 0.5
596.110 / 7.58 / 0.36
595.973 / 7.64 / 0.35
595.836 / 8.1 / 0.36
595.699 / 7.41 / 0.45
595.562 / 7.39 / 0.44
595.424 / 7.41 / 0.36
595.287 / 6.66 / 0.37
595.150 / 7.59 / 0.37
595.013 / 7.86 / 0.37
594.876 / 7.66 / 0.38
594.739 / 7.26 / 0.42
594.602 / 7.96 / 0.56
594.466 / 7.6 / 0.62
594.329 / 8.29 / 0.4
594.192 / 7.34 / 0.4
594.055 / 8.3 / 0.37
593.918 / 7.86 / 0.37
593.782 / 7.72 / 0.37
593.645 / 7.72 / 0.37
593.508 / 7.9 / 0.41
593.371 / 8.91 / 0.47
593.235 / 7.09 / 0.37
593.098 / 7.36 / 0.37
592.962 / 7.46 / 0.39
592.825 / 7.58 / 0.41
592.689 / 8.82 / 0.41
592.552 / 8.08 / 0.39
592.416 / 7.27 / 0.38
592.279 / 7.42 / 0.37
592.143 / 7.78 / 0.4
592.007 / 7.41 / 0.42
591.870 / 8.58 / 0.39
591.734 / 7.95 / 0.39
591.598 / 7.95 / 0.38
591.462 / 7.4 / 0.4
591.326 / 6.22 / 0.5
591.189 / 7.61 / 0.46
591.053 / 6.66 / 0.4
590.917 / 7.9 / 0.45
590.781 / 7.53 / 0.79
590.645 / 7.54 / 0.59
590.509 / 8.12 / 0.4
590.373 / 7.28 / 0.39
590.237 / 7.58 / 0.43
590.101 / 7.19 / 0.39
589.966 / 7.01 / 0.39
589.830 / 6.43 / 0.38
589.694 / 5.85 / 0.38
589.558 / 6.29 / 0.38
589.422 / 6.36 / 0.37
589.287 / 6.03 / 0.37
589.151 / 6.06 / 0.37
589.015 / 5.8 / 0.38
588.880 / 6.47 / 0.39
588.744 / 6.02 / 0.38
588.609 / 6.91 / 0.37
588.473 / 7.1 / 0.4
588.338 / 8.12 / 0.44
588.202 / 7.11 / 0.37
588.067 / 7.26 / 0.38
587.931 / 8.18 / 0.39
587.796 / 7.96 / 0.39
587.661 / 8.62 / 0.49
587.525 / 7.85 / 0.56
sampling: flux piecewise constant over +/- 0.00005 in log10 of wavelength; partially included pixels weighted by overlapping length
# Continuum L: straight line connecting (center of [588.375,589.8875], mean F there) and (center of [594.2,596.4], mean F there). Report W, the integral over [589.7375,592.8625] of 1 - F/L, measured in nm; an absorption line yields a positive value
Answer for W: -0.34 nm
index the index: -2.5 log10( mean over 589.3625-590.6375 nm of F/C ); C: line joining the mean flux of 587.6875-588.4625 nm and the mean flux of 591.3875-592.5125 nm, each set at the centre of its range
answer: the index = 0.118 mag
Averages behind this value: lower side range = 7.73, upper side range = 7.73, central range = 6.93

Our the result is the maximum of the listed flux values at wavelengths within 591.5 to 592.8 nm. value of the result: 8.82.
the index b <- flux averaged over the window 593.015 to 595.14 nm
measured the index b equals 7.78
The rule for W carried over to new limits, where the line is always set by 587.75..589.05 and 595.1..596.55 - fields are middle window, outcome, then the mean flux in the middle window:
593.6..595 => -0.05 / 7.78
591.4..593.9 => -0.14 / 7.8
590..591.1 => -0.03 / 7.48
